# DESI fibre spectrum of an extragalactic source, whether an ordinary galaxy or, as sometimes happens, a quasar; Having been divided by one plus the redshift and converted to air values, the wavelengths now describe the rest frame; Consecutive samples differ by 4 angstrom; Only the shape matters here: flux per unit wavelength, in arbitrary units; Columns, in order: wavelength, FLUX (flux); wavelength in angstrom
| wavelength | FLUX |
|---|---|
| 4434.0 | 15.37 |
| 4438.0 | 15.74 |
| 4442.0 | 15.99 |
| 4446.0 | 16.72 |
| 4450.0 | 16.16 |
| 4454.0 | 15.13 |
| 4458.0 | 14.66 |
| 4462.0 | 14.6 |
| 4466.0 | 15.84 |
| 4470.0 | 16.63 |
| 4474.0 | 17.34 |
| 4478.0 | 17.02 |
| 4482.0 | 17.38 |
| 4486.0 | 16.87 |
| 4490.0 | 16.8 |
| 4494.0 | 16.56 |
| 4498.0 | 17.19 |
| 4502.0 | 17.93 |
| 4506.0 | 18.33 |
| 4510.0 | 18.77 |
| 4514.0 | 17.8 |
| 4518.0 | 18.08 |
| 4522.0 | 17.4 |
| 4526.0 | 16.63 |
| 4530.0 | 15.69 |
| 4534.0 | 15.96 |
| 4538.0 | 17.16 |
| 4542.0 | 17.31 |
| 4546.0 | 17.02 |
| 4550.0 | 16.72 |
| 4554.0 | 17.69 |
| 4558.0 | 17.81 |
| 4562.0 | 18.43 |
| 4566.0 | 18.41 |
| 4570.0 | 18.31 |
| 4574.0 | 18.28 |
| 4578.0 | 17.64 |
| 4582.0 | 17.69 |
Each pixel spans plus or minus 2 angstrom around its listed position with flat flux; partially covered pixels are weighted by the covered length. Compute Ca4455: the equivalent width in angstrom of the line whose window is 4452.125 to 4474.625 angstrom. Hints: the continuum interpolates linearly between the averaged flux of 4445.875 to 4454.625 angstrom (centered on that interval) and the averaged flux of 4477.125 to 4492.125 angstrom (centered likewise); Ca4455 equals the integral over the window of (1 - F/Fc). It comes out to 1.1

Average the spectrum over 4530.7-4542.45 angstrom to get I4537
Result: 16.6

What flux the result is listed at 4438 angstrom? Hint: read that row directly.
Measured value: 15.74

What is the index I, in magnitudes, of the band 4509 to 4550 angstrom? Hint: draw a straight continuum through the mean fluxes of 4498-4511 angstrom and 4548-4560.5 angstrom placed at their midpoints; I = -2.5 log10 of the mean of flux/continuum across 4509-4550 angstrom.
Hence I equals 0.04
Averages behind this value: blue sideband 18.1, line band 17.1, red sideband 17.4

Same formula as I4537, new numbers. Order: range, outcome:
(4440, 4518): 16.8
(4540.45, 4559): 17.3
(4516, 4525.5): 17.6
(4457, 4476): 15.9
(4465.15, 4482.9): 16.9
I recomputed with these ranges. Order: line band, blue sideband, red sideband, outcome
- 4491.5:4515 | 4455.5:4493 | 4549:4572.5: -0.054 mag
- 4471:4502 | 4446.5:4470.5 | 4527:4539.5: -0.084 mag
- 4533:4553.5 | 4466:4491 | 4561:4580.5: 0.055 mag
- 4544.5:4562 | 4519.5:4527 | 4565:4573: 0.030 mag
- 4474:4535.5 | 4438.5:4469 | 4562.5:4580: -0.033 mag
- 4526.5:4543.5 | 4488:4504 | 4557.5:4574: 0.080 mag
